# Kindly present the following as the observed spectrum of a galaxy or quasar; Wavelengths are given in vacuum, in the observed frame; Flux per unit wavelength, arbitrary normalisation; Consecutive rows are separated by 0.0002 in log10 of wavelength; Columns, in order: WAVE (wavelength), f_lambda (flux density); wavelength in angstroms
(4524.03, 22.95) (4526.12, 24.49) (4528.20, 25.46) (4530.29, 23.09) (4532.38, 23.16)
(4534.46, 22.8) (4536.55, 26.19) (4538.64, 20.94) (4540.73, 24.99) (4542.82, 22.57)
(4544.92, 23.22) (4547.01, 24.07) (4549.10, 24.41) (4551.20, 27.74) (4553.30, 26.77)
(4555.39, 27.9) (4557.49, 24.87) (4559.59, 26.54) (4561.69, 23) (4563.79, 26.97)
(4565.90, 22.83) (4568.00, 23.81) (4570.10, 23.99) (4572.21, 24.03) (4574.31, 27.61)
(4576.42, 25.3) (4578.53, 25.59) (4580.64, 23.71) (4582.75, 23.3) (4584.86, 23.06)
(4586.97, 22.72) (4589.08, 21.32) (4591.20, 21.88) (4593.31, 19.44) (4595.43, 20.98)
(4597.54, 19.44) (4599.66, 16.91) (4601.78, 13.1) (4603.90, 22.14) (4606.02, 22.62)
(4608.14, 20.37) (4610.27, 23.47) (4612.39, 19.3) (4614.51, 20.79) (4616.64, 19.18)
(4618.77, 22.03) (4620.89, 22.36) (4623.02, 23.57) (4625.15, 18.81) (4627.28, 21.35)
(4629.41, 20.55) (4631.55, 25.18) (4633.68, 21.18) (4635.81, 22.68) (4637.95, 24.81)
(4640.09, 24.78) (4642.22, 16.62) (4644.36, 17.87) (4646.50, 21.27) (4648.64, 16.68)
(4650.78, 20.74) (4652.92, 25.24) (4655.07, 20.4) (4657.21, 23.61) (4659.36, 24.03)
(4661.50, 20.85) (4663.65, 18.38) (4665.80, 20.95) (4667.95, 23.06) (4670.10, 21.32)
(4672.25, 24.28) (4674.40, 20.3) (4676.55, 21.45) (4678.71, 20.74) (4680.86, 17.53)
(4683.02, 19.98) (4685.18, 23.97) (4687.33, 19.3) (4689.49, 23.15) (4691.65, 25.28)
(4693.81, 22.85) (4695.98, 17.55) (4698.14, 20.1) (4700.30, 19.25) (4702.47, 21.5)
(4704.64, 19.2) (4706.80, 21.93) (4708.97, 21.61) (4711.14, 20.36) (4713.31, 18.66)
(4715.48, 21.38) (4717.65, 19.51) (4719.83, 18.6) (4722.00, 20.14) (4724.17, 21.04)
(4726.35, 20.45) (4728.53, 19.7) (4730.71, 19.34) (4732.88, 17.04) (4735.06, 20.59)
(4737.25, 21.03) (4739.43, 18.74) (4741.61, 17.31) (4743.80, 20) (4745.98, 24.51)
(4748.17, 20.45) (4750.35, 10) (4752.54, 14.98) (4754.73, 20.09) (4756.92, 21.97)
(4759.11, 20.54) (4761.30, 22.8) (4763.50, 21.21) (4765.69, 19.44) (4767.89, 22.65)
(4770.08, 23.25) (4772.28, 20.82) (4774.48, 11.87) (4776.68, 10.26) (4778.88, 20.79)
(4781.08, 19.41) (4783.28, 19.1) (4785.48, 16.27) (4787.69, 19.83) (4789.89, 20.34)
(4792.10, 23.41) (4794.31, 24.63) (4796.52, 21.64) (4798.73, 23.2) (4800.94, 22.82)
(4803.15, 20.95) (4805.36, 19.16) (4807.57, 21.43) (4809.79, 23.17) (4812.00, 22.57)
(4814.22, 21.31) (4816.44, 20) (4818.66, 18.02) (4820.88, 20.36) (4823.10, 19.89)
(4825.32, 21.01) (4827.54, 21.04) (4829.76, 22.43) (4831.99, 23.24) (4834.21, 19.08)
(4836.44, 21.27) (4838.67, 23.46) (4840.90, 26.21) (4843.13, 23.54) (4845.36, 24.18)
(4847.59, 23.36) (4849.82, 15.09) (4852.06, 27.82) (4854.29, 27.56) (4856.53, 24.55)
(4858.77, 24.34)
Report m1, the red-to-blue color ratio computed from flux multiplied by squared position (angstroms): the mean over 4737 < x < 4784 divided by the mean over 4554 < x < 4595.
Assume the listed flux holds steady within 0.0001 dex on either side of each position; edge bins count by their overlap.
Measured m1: 0.86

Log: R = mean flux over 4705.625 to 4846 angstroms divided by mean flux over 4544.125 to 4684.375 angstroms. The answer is 0.9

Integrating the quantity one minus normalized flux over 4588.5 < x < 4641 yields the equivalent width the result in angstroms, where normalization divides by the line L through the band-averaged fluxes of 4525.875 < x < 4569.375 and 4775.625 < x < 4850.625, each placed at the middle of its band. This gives 5.6 angstroms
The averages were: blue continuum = 24.6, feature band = 21.1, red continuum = 21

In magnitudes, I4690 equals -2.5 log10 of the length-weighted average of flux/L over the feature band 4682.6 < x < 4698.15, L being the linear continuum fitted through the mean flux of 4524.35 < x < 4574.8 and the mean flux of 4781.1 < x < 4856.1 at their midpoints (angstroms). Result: 0.07 mag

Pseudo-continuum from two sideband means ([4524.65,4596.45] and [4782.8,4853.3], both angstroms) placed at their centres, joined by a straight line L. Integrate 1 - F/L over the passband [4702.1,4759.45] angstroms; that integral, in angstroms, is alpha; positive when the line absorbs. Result 7.2 angstroms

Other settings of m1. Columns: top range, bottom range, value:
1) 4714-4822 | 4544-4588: 0.88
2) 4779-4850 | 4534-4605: 1.02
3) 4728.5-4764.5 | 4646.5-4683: 0.95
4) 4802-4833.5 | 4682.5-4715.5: 1.05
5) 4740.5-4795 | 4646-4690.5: 0.95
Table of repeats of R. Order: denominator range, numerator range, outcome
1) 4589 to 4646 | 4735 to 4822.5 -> 0.96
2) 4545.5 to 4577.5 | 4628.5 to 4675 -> 0.85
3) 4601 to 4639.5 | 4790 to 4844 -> 1.02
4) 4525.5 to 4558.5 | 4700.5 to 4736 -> 0.82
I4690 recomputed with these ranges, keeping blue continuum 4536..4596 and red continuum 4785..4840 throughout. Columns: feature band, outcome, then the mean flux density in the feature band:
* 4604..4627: 0.110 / 21.3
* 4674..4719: 0.095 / 20.7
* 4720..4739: 0.126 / 19.8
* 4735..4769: 0.117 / 19.7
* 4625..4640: 0.043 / 22.4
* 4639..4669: 0.102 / 21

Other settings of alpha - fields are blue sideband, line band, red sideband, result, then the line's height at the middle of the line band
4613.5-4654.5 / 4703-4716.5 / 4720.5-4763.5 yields -0.32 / 20.1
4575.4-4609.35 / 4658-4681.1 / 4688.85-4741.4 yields -0.71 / 20.7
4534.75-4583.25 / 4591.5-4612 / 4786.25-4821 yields 3.64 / 24.2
